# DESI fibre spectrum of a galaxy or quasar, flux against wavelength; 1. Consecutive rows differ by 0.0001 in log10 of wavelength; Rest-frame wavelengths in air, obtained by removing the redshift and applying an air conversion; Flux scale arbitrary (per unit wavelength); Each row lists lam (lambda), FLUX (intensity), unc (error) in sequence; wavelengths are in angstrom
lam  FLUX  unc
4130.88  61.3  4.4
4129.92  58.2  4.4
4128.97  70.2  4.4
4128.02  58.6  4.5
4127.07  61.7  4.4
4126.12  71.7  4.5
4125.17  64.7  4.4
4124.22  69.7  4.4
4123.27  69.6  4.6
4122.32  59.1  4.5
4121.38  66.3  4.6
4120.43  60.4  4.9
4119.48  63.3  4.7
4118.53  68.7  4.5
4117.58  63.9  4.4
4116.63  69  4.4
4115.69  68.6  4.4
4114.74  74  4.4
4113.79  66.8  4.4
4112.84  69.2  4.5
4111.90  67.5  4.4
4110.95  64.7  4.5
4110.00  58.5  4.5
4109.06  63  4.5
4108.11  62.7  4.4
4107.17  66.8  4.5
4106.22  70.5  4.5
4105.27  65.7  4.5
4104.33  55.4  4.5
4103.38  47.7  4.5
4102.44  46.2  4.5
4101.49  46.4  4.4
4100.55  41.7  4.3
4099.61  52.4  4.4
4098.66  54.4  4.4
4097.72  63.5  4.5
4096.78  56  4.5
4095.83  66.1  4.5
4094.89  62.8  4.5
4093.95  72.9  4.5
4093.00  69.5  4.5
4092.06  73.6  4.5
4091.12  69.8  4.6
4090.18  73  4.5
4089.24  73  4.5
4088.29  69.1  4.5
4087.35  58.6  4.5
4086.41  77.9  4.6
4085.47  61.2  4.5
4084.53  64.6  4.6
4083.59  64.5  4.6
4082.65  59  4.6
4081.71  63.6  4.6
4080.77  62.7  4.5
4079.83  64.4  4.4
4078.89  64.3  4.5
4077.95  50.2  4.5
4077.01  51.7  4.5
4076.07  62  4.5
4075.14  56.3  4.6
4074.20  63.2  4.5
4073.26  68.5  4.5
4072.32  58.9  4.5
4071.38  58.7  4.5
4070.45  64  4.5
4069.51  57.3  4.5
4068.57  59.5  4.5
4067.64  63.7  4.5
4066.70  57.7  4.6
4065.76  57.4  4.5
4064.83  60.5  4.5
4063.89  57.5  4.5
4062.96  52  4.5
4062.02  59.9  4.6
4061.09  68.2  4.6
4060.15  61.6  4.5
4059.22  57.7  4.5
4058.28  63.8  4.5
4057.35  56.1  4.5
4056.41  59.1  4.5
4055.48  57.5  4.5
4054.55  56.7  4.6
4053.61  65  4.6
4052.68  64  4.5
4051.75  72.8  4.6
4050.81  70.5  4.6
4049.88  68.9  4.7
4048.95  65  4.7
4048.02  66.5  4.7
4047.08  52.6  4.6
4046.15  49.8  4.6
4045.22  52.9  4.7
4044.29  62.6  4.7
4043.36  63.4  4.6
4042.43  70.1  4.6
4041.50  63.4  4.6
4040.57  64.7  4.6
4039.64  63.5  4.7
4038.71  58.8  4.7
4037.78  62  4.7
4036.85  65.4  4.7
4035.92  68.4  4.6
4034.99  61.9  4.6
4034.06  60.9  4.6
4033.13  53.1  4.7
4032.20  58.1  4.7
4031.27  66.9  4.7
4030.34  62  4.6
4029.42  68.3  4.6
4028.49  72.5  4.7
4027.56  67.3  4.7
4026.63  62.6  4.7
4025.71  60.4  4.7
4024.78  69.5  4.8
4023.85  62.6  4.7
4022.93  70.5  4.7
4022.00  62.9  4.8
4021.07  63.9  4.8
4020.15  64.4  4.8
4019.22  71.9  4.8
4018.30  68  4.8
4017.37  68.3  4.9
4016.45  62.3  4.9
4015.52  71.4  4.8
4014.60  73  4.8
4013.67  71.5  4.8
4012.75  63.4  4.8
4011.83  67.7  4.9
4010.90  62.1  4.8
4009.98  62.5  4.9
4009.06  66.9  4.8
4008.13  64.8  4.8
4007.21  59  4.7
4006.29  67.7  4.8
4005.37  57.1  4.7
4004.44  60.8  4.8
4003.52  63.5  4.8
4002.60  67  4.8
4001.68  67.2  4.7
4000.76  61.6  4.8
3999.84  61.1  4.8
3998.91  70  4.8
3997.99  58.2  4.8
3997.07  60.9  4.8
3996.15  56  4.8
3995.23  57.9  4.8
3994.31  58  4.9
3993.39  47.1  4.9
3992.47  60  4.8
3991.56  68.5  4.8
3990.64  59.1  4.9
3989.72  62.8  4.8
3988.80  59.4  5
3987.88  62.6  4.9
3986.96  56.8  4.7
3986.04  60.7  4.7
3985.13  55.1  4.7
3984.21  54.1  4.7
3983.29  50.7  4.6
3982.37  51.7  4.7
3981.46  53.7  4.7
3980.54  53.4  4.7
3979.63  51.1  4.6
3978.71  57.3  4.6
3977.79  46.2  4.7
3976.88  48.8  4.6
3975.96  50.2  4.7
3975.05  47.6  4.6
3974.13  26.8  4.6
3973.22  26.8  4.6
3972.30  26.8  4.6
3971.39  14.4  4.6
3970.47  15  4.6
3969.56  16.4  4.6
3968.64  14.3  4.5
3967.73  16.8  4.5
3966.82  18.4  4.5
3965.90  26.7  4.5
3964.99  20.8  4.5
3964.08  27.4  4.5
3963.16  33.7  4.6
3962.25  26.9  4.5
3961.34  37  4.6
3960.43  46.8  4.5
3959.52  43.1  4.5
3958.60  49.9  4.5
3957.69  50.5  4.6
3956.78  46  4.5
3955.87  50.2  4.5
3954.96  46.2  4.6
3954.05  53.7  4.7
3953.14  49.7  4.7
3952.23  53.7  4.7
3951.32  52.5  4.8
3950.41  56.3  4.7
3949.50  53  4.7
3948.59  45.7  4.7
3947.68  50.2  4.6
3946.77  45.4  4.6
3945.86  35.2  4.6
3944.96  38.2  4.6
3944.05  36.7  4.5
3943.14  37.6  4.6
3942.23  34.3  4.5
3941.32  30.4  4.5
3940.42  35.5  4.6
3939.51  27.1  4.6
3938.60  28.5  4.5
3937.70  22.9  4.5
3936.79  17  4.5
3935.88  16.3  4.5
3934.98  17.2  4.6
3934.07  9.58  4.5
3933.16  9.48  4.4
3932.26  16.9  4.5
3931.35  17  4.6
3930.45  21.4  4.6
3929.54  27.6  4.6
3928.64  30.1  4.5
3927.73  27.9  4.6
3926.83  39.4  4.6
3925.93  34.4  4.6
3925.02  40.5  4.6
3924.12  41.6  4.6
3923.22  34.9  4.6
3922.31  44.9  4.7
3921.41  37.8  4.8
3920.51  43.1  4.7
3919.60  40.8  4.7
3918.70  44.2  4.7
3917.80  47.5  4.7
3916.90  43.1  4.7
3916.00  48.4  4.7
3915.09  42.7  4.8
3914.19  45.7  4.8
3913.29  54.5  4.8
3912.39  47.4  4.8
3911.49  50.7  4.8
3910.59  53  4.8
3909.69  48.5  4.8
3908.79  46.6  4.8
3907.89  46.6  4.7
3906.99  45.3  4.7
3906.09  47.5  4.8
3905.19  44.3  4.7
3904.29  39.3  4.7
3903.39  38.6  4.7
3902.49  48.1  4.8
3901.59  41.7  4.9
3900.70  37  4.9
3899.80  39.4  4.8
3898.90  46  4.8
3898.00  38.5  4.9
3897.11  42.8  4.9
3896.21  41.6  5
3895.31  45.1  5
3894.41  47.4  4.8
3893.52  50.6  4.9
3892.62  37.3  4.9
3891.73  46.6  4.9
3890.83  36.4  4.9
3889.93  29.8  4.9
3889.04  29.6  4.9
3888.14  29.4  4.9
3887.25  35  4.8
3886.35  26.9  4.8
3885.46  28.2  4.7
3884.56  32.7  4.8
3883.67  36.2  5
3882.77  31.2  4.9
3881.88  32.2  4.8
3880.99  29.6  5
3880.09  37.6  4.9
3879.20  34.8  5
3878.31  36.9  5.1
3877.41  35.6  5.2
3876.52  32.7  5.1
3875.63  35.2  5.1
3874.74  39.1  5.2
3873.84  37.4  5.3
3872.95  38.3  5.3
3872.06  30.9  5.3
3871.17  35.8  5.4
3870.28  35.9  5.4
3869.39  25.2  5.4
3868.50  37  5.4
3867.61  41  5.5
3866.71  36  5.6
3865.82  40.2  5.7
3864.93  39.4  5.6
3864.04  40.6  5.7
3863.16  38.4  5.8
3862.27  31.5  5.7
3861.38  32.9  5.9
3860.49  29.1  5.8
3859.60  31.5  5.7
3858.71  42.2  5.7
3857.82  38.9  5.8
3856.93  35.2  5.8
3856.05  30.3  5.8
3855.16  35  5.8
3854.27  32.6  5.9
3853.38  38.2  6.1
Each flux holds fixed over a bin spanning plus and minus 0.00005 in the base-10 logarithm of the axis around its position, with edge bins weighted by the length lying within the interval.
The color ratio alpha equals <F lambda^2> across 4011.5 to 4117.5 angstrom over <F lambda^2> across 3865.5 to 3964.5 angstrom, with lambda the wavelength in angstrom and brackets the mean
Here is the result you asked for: 1.78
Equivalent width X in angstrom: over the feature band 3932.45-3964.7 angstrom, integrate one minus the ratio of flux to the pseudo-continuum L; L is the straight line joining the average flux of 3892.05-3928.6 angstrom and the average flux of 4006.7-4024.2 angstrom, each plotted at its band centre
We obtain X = 9.10 angstrom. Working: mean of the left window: 43.2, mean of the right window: 66.2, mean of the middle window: 37.3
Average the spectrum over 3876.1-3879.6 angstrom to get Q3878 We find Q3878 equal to 35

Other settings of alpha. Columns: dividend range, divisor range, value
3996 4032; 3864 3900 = 1.90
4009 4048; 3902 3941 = 1.87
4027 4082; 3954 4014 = 1.28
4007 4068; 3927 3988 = 1.78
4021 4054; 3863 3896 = 1.91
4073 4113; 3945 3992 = 1.51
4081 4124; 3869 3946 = 1.93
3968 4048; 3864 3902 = 1.68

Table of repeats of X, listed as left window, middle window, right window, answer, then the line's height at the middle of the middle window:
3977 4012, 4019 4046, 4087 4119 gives -1.34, 60.7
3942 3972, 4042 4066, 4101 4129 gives -3.48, 53.6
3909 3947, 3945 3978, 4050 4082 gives 2.28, 41.2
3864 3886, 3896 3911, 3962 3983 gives -3.97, 34.7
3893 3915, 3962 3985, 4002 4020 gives 9.18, 58.5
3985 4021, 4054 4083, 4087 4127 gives 1.68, 63.5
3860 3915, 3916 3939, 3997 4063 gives 7.55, 45.8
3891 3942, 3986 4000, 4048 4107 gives -3.11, 49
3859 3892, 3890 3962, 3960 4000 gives -1.04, 39.5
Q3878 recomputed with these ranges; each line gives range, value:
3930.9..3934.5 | 13.3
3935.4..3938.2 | 18.9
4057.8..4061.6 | 62.8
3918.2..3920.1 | 42.6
